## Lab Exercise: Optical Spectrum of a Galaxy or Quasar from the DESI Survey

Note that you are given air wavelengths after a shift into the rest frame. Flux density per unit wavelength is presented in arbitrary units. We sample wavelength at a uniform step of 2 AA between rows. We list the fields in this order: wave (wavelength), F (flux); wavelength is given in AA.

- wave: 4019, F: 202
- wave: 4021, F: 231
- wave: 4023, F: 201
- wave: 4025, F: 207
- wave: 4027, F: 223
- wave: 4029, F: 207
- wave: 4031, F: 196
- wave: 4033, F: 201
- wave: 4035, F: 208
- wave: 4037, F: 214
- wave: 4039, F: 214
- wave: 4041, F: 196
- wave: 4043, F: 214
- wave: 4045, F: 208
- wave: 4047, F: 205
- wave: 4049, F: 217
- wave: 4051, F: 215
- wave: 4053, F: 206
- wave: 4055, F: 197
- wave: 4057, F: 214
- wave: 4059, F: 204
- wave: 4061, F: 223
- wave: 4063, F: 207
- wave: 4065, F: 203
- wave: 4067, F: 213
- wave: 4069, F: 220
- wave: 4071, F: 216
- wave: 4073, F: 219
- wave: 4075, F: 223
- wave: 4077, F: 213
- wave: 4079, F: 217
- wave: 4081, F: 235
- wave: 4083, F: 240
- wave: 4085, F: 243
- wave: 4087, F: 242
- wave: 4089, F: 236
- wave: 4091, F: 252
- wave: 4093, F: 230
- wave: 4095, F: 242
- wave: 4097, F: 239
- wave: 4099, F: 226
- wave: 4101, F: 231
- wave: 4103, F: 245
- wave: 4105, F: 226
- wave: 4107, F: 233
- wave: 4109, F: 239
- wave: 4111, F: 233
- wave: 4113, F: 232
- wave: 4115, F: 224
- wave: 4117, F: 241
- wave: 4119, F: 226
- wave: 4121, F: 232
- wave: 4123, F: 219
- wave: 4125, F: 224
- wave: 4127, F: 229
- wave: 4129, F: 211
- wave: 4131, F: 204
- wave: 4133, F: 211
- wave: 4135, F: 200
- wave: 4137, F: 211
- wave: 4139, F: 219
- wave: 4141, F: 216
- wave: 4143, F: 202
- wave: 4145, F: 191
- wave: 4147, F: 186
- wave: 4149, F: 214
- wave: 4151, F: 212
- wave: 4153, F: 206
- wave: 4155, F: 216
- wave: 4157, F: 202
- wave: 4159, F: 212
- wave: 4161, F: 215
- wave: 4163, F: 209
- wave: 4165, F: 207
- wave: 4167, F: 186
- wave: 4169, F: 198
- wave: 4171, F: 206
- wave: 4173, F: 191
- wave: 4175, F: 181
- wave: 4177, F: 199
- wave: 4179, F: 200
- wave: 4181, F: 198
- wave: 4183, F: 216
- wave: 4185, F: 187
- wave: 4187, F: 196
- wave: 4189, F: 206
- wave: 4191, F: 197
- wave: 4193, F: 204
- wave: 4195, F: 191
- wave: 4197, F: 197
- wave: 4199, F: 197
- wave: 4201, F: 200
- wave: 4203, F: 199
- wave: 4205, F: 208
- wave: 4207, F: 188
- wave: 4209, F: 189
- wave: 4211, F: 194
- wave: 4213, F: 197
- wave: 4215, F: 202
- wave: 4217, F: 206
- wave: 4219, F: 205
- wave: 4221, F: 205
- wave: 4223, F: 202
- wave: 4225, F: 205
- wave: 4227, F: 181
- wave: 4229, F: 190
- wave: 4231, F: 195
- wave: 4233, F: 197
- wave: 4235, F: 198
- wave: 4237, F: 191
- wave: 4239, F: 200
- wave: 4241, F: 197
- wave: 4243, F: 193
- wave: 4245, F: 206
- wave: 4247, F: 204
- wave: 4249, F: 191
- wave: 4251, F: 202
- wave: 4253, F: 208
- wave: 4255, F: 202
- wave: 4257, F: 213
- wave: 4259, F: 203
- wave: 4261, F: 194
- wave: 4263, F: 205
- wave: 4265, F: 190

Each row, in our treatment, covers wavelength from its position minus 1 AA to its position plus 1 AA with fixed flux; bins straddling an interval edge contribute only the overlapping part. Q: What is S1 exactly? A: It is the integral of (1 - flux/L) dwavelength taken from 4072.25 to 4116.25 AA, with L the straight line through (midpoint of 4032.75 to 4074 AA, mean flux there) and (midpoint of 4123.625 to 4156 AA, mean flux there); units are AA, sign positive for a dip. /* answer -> -4.8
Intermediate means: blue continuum 210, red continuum 210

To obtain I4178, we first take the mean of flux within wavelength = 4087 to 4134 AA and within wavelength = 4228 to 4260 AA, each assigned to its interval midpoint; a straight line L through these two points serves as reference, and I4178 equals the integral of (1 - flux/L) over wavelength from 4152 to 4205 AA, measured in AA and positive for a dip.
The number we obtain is 3.4 AA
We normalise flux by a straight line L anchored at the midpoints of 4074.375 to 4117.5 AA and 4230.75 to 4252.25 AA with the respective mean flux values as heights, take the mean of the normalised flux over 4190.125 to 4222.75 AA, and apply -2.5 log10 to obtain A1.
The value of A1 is 0.04 mag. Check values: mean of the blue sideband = 234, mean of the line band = 199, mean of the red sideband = 198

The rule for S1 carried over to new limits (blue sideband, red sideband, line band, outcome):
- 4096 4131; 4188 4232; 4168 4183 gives 0.8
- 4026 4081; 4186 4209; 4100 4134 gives -3.6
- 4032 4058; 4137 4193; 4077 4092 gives -2.2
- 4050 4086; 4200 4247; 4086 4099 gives -1.5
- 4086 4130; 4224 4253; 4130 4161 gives 2.1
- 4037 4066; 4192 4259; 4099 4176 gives -3.9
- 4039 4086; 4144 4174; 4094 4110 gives -1.9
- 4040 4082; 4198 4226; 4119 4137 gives -0.8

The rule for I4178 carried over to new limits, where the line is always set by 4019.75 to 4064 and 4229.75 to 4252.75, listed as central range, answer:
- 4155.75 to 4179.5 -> 0.2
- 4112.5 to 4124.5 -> -1.4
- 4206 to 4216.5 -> 0.3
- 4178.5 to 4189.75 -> 0.0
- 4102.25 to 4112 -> -1.4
